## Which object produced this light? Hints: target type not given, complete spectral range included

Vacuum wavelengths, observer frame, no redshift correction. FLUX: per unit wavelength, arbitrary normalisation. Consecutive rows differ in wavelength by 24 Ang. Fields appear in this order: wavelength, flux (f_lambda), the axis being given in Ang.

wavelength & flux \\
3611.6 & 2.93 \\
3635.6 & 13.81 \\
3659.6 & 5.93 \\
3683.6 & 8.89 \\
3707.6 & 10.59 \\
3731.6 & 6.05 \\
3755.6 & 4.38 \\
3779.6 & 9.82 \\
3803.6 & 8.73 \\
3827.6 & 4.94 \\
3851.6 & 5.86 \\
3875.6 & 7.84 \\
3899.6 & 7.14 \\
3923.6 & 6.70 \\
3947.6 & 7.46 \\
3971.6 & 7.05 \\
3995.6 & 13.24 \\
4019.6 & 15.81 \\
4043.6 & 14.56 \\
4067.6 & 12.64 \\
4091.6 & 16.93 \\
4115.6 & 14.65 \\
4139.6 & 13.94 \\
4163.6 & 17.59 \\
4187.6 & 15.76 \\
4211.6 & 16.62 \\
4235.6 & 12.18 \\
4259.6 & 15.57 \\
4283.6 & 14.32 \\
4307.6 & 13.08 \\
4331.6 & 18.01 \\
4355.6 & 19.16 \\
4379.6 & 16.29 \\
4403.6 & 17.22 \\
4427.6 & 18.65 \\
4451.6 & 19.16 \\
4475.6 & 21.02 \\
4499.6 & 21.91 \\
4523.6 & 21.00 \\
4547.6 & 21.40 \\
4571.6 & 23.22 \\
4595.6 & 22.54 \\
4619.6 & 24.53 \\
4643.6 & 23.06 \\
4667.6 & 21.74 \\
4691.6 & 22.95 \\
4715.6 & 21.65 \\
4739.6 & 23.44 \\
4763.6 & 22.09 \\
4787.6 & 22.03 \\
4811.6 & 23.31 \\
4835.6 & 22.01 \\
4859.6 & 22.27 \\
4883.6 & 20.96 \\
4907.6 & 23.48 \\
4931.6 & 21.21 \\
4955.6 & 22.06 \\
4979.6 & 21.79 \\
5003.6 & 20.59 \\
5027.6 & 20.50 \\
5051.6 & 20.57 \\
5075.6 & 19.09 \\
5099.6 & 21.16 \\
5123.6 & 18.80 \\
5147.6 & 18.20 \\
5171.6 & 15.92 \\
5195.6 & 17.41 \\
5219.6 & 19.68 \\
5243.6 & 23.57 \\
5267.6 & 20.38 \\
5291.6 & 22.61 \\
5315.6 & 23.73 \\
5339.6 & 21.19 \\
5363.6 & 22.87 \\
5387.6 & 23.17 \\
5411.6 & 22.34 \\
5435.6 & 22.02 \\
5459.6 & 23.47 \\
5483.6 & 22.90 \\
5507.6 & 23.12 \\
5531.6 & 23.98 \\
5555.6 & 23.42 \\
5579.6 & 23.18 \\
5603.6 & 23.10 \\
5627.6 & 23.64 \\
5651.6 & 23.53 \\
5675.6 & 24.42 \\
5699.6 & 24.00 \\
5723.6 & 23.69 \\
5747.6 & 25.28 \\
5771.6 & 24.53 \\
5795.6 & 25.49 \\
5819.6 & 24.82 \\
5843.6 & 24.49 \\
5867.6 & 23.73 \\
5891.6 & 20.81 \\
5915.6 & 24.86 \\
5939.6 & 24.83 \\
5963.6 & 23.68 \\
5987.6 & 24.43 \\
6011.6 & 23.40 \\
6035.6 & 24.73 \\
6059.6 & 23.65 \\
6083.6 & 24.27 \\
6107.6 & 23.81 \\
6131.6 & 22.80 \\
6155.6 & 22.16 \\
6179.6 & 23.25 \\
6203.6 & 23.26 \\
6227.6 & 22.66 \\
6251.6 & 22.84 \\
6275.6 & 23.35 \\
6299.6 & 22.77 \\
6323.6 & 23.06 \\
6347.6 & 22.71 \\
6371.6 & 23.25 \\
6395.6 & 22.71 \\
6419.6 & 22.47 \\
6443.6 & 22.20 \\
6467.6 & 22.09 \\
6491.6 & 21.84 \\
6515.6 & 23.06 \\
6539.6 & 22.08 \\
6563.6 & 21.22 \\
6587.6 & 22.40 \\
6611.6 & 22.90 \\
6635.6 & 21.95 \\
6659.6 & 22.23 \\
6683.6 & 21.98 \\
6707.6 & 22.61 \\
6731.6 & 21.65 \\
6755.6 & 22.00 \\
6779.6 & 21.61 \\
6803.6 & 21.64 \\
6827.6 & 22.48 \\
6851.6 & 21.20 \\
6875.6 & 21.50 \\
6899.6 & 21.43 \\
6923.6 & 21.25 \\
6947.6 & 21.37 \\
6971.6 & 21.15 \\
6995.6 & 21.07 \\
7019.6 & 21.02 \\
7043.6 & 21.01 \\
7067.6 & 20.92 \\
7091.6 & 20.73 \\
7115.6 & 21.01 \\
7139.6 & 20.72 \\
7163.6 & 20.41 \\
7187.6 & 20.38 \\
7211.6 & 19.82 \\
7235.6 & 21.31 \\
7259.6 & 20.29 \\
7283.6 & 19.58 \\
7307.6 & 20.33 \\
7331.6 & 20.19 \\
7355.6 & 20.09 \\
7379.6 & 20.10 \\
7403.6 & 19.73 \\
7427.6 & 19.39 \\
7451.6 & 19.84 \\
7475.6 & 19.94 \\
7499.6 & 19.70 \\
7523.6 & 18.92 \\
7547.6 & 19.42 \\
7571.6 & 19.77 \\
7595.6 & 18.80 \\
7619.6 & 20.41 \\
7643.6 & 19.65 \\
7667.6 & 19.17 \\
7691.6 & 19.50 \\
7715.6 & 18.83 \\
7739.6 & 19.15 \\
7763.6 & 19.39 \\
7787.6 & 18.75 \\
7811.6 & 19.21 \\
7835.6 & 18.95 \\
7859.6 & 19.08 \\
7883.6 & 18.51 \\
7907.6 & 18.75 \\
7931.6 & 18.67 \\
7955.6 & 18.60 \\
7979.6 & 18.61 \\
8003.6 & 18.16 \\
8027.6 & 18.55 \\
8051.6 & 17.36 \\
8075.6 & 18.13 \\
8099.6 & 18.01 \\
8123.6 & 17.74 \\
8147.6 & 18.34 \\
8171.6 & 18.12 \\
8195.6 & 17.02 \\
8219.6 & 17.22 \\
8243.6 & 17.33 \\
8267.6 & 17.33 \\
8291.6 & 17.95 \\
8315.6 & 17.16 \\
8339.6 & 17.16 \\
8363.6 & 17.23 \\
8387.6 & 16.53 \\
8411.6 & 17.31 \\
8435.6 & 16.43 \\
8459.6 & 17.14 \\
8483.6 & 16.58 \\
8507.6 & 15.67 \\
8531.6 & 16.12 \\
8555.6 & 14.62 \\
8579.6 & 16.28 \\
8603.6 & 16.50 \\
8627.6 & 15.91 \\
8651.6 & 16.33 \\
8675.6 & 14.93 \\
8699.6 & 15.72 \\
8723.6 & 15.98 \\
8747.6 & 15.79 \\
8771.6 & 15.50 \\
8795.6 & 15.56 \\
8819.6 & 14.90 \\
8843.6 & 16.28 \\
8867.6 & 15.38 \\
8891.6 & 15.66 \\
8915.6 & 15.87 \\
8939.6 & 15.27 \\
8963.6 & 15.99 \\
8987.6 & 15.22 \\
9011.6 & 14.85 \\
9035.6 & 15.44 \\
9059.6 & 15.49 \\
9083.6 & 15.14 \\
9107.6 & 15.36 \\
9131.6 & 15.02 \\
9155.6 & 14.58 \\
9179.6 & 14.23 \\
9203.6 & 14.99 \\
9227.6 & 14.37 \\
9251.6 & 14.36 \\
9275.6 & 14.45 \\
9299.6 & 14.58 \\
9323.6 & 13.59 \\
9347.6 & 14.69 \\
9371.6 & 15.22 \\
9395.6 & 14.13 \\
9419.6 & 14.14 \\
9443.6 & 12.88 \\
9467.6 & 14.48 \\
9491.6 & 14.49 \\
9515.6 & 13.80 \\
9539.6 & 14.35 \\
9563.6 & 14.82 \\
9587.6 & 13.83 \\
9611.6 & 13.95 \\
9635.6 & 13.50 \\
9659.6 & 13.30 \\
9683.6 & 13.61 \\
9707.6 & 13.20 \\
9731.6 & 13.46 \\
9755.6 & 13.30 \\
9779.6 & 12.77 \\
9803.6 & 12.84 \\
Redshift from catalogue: 0.000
